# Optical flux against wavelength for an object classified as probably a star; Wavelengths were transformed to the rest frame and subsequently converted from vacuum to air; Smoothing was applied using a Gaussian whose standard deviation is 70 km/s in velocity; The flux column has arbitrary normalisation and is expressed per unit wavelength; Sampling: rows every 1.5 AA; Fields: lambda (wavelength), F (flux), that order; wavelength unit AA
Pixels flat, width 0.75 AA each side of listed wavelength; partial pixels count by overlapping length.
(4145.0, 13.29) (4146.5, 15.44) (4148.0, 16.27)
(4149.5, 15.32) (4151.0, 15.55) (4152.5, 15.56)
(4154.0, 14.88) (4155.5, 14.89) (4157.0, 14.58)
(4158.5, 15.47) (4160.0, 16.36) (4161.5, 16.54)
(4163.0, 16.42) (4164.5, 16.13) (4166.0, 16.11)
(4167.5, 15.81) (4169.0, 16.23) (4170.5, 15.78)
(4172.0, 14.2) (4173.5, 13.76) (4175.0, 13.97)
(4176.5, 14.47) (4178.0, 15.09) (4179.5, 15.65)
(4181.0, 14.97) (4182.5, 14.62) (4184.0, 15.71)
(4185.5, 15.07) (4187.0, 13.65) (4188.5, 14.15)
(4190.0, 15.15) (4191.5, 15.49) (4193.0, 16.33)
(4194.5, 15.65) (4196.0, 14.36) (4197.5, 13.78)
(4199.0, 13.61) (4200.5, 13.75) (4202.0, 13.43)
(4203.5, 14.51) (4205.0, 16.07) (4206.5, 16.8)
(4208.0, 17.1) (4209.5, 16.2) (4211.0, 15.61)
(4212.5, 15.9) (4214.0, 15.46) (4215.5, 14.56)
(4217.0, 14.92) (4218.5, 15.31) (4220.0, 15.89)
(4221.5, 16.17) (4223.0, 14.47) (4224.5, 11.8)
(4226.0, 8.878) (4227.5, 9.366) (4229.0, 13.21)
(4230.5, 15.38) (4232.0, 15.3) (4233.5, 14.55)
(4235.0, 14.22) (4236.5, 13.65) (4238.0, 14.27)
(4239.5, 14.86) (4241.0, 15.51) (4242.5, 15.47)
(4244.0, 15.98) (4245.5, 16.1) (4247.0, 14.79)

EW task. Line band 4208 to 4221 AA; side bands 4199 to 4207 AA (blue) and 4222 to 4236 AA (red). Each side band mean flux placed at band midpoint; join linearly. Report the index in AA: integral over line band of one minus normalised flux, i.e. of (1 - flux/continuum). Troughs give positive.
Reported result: -1.5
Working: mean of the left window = 14.7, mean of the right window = 13.1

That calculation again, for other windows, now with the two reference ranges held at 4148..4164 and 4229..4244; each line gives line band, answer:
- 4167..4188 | 0.6 AA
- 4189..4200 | 0.2 AA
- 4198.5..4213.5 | -0.2 AA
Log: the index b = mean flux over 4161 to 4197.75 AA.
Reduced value 15.2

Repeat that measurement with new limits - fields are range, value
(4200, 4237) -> 14.5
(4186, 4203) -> 14.5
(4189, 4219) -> 15.2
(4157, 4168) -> 16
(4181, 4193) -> 14.9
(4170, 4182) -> 14.7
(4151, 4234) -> 14.9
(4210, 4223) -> 15.4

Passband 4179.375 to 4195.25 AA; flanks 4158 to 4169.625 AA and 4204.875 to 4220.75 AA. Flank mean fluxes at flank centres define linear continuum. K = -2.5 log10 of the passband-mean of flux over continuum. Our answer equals 0.06 mag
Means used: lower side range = 16.1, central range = 15.1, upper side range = 15.8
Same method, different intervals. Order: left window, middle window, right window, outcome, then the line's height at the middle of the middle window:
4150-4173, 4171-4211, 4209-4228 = 0.00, 14.9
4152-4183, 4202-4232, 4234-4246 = 0.04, 15.1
